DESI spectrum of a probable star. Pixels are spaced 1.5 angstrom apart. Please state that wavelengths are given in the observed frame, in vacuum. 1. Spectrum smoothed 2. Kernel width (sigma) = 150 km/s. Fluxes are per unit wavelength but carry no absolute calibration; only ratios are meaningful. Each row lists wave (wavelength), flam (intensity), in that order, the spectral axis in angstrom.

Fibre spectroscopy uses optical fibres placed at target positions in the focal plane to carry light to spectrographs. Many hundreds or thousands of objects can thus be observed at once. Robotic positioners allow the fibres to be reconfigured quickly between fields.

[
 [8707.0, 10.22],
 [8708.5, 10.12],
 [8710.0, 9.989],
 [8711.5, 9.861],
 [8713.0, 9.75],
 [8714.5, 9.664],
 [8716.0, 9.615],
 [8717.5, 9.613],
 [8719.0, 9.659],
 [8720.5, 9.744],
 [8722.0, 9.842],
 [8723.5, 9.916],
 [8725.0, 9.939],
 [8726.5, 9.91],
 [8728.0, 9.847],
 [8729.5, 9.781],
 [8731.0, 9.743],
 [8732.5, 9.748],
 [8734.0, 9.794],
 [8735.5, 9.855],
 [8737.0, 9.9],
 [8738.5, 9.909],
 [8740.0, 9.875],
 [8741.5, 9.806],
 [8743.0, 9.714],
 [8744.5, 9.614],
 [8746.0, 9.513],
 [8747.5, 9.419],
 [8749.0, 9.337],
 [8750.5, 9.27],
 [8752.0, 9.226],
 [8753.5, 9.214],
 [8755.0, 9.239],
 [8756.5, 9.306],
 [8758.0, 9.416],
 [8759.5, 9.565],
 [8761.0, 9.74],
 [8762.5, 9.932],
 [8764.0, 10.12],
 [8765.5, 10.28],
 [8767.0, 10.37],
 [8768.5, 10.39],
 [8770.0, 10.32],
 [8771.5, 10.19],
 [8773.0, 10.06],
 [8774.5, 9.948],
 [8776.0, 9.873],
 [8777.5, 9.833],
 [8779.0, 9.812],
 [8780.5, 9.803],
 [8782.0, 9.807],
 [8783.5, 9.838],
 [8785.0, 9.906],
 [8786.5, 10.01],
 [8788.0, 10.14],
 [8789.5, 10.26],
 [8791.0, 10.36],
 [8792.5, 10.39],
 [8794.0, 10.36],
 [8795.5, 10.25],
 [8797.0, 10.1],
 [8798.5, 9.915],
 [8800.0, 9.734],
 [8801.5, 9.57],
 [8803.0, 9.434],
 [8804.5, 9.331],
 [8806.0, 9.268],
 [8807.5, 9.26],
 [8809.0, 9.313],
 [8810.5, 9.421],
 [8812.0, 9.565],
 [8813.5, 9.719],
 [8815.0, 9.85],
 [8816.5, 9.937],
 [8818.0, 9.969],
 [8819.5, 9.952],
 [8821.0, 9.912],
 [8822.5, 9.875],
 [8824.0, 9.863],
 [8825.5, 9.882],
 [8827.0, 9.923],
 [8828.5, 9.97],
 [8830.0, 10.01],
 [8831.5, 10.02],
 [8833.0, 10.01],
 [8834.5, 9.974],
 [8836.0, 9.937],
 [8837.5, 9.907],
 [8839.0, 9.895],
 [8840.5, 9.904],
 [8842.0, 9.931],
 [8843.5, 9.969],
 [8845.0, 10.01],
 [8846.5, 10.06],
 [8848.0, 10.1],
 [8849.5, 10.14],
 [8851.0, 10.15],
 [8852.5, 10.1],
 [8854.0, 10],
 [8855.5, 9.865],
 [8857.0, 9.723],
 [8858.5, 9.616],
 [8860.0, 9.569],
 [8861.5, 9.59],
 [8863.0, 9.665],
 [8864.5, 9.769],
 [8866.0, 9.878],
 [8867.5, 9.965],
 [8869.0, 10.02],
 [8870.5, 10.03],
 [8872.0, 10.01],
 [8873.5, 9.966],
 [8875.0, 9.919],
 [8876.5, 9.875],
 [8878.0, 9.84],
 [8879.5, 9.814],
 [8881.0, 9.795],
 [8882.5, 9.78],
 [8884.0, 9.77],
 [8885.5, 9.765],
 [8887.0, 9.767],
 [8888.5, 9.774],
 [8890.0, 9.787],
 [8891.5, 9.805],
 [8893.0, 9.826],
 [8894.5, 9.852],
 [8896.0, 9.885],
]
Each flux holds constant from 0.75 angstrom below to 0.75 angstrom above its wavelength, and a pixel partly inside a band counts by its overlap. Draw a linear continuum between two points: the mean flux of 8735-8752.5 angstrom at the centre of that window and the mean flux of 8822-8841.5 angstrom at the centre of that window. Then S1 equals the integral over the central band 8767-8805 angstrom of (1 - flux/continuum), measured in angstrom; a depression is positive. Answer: -0.9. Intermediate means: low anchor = 9.62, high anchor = 9.94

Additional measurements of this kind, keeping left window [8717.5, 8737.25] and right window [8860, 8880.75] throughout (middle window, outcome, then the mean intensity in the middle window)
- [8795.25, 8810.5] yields 0.39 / 9.59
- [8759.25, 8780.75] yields -0.45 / 10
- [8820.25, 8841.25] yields -0.19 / 9.93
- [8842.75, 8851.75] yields -0.20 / 10.1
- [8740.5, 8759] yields 0.73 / 9.43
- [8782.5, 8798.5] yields -0.51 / 10.1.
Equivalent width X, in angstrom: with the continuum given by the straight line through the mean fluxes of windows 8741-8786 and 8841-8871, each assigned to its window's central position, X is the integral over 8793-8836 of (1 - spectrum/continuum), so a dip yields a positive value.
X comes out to 0.2 angstrom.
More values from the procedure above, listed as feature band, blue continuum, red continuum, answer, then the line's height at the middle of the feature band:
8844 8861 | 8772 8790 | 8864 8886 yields -0.1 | 9.9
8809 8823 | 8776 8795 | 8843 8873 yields 0.3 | 9.99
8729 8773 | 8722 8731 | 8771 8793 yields 0.8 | 9.93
